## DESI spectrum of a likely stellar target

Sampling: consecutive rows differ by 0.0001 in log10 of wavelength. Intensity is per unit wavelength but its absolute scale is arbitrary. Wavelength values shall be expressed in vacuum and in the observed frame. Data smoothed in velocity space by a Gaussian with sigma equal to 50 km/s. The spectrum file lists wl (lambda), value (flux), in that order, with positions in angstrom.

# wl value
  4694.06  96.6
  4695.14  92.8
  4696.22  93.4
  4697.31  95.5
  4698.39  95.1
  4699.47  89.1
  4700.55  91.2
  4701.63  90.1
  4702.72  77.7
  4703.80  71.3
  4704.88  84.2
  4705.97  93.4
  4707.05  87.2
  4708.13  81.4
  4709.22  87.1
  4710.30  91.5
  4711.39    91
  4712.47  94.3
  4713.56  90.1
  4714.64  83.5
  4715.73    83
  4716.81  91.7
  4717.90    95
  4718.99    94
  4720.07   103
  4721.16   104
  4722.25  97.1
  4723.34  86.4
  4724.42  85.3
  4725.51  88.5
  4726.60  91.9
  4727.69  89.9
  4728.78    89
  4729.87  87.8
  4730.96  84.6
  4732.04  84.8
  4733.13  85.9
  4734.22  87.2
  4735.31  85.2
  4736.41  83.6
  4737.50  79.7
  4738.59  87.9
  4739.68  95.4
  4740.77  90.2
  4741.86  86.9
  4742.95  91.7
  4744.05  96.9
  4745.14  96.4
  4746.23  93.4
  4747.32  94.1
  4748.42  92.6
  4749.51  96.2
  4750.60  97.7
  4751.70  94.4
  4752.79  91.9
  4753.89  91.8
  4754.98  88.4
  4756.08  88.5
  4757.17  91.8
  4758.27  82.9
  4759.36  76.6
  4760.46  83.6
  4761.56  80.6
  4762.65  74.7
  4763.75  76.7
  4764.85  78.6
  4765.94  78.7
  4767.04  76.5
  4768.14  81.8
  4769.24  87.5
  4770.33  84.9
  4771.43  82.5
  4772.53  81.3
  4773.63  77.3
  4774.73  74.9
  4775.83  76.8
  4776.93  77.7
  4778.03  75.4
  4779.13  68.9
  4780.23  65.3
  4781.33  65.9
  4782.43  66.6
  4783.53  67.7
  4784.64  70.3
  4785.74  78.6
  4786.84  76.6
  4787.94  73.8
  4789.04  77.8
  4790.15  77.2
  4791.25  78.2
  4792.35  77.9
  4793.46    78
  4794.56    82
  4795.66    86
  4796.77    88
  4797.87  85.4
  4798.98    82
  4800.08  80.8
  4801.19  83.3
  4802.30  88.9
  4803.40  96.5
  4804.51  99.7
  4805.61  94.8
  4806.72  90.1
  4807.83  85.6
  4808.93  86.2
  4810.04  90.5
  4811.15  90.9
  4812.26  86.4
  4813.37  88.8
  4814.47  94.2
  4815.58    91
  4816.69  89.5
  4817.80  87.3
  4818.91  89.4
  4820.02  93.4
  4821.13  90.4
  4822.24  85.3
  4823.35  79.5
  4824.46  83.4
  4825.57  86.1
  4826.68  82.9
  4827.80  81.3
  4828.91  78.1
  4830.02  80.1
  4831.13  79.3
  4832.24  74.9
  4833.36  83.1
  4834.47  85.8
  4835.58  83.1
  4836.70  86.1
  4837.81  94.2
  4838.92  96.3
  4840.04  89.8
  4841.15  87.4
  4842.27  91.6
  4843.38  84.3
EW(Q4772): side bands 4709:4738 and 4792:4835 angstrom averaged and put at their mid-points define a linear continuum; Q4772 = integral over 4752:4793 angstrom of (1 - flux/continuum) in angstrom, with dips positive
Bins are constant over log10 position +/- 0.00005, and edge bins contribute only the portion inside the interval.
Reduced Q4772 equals 4.2 angstrom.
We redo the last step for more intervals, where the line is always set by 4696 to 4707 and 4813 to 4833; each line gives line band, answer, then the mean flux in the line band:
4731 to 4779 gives 0.7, 85.5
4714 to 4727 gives -0.7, 92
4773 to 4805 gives 2.8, 78.5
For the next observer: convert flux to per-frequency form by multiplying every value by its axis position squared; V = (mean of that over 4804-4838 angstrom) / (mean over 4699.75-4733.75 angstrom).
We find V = 1.0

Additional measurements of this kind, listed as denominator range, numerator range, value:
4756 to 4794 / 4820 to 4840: 1.12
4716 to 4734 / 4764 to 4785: 0.85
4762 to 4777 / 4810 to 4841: 1.11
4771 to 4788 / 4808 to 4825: 1.22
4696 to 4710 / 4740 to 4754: 1.09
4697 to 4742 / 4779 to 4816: 0.96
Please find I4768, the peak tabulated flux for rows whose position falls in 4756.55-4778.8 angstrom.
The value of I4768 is 91.8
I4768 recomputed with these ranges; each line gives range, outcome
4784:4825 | 99.7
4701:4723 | 104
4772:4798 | 88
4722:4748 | 97.1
